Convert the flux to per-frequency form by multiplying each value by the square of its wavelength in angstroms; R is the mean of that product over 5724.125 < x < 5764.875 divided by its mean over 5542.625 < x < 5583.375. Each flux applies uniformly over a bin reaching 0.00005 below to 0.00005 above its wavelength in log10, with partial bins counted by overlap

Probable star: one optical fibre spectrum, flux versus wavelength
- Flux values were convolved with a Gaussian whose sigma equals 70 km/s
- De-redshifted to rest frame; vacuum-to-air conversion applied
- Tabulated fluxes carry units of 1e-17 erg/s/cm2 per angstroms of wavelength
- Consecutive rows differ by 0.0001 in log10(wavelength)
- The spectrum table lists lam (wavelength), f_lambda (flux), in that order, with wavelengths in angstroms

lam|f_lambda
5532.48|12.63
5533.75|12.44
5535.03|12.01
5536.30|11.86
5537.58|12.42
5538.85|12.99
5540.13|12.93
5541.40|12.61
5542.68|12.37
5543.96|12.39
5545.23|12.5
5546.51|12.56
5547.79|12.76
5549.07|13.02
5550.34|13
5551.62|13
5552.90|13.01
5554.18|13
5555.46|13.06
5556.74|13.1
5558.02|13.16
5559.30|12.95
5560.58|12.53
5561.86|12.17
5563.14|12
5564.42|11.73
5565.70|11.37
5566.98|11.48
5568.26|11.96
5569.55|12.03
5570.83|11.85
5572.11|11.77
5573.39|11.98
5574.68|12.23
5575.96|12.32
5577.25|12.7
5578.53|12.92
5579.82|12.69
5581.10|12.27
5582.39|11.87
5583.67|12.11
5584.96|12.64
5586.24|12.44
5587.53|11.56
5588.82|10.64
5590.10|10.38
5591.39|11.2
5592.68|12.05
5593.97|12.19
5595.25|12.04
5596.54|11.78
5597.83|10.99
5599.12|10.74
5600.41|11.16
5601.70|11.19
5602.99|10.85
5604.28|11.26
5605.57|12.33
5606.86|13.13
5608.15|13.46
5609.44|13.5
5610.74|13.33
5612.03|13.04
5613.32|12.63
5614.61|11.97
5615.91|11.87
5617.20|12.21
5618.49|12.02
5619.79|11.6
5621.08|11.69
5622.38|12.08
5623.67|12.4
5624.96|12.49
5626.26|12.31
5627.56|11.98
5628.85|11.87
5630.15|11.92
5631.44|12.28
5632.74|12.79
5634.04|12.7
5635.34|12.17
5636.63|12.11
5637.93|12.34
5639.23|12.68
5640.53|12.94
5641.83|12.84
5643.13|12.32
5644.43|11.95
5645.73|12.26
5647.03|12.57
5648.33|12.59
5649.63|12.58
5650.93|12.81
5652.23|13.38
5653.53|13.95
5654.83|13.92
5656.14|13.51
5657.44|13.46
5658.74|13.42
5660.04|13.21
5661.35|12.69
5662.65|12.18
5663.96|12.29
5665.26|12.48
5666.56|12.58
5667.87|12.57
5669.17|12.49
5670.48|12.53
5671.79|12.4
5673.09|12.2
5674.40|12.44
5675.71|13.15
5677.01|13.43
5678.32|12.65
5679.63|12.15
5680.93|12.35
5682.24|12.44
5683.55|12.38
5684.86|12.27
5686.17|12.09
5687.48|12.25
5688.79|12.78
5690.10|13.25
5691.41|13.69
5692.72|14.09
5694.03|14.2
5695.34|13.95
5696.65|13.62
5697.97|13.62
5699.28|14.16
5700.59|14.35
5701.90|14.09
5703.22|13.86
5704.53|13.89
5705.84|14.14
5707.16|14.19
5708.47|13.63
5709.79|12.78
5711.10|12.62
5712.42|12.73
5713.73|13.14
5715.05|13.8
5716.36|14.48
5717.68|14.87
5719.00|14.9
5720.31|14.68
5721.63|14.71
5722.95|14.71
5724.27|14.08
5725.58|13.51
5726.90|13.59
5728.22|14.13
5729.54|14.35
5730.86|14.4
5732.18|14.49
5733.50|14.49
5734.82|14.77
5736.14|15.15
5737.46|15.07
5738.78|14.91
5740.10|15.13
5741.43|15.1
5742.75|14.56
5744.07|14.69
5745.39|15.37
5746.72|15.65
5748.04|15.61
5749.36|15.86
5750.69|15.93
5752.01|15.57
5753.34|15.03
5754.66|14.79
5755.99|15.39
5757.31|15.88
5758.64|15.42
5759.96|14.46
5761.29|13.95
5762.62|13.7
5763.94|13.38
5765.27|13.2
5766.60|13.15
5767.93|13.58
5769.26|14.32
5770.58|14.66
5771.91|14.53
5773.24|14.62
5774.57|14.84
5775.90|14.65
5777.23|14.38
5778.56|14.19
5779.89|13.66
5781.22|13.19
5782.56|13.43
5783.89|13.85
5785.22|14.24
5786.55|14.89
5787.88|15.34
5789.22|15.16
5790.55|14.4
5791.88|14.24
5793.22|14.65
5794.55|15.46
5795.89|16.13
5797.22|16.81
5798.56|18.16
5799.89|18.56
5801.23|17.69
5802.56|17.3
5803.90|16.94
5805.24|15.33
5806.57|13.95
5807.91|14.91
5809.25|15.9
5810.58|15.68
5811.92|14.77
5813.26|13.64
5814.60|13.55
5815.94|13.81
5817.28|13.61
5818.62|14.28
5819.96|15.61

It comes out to 1.3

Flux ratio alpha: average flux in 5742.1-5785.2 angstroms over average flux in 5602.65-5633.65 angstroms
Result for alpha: 1.18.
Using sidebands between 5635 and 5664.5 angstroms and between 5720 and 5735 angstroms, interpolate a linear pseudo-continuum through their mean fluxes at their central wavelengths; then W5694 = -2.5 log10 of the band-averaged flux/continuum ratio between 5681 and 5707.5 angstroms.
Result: 0.02 mag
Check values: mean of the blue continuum 12.8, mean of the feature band 13.4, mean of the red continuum 14.3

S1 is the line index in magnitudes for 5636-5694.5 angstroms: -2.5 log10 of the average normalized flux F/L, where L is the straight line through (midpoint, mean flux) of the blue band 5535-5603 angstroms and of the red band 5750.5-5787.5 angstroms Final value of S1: 0.04 mag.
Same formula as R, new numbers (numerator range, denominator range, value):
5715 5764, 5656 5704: 1.16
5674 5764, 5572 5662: 1.19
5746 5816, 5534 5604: 1.33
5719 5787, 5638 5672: 1.18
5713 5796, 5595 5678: 1.22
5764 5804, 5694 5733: 1.10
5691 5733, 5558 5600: 1.23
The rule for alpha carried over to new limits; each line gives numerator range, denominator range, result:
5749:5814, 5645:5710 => 1.14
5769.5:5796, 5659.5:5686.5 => 1.16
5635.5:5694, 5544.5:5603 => 1.05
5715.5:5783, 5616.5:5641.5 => 1.19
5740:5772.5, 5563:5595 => 1.24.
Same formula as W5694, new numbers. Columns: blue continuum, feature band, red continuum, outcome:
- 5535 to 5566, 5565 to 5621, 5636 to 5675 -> 0.06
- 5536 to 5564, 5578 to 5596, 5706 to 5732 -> 0.09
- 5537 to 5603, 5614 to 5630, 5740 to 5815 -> 0.07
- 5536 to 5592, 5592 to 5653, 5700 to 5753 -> 0.07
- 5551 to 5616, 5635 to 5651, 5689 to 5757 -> 0.05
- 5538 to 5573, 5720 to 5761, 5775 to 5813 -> -0.02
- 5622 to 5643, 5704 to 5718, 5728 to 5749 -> 0.05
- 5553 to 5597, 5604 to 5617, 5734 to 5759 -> 0.01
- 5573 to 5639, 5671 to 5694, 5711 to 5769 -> 0.06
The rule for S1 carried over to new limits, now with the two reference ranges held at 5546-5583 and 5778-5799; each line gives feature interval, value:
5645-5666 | 0.04 mag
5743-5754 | -0.08 mag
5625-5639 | 0.08 mag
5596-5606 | 0.14 mag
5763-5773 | 0.06 mag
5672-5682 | 0.08 mag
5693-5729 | 0.00 mag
